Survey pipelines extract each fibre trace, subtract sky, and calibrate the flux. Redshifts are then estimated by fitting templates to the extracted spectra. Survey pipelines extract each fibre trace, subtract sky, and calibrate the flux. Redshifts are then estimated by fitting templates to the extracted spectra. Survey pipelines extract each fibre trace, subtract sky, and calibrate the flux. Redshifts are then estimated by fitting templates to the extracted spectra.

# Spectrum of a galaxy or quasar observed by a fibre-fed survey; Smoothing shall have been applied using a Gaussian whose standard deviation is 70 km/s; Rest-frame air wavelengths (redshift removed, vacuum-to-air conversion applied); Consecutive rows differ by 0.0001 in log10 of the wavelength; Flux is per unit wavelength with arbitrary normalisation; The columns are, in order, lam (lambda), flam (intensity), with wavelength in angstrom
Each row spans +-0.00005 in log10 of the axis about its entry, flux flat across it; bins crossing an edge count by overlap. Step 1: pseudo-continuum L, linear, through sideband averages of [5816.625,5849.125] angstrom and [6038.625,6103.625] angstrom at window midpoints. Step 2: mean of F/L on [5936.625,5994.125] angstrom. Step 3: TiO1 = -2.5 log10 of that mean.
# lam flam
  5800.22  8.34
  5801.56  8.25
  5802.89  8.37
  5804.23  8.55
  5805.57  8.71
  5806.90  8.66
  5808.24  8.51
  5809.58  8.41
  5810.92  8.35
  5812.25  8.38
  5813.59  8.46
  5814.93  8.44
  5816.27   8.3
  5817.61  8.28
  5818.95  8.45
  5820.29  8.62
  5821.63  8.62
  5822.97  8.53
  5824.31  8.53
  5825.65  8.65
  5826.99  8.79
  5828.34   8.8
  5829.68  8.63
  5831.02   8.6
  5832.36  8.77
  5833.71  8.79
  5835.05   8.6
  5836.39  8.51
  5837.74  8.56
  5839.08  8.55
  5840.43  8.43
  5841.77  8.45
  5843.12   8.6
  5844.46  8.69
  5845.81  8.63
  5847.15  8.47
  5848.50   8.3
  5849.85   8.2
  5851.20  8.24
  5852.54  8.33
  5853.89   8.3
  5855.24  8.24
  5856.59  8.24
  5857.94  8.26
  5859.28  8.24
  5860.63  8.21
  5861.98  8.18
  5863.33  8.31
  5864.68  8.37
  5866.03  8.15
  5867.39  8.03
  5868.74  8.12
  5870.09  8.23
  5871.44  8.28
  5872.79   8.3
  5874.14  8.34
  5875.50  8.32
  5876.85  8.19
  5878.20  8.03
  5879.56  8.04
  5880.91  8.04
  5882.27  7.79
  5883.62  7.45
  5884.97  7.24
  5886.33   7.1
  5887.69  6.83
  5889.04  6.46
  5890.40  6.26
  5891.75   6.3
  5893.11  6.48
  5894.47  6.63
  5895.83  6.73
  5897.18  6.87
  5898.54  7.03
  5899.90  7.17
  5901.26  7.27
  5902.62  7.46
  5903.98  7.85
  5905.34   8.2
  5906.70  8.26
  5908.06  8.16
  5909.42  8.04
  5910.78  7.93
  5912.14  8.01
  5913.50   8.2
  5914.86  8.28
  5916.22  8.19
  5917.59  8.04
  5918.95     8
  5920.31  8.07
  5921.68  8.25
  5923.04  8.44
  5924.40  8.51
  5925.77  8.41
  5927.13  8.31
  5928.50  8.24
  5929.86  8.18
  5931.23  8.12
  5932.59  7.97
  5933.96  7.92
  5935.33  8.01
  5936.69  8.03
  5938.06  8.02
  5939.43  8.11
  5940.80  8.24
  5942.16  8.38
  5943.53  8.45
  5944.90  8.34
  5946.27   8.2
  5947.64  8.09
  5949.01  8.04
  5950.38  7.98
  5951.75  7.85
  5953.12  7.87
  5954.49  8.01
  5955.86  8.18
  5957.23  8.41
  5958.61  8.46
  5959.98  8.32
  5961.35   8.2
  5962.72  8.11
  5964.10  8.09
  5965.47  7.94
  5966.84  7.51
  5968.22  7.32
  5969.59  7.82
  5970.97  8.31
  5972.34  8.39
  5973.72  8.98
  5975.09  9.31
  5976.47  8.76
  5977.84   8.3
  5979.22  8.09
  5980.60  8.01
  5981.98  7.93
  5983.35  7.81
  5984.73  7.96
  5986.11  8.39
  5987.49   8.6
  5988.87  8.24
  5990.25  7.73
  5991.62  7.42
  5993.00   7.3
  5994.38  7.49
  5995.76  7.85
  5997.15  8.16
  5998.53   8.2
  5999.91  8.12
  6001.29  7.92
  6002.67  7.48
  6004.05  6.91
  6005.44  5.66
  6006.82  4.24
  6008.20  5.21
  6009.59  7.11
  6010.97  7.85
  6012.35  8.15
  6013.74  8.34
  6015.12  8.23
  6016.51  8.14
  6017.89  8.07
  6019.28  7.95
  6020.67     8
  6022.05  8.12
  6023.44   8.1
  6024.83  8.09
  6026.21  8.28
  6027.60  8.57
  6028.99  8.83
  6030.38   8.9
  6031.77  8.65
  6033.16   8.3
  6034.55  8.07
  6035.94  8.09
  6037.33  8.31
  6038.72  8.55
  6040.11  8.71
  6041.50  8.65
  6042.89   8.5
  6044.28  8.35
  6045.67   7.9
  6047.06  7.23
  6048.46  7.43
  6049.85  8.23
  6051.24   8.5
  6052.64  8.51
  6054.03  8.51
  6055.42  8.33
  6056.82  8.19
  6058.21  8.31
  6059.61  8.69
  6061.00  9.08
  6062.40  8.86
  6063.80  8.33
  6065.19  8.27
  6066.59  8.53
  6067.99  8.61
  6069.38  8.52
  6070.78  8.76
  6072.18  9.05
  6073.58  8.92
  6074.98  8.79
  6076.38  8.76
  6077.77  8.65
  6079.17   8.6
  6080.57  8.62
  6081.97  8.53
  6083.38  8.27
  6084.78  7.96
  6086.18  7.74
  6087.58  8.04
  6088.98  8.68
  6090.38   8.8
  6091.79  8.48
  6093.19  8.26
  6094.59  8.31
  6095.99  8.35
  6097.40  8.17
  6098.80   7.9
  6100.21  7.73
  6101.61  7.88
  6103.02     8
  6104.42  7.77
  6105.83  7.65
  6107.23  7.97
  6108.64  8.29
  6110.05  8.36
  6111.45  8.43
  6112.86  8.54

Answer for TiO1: 0.04 mag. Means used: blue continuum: 8.58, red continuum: 8.38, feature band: 8.13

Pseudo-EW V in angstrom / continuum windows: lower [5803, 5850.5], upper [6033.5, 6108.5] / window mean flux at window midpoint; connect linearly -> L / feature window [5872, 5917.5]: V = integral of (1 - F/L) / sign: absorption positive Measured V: 4.9 angstrom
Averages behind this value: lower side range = 8.53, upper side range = 8.34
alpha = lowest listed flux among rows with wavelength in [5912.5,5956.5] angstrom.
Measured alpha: 7.85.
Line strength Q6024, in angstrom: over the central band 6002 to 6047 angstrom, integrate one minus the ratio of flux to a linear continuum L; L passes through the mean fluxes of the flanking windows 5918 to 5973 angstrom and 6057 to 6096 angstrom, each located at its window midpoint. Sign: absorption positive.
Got 2.7 angstrom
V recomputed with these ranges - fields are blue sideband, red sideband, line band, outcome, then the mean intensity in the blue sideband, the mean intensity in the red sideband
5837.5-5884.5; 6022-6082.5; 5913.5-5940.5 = 0.51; 8.25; 8.45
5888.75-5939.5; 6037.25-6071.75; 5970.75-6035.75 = 1.91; 7.75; 8.4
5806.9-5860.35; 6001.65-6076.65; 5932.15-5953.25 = 0.48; 8.48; 8.12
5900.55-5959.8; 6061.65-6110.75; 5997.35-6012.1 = 2.29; 8.12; 8.35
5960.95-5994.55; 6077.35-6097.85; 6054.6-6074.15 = -0.70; 8.09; 8.36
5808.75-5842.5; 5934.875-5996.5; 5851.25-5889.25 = 1.78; 8.54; 8.11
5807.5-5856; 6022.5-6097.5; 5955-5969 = 0.67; 8.5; 8.42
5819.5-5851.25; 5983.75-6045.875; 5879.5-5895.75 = 2.67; 8.57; 7.9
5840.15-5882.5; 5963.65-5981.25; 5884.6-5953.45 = 3.81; 8.27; 8.22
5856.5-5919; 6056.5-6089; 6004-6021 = 2.18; 7.74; 8.53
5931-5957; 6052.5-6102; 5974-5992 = -0.05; 8.1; 8.45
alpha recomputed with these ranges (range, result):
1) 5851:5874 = 8.03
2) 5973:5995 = 7.3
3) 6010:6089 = 7.23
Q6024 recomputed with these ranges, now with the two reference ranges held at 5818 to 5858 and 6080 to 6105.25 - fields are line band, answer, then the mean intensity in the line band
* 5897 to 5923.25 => 1.6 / 7.89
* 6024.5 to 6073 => -1.1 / 8.42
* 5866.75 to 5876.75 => 0.3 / 8.23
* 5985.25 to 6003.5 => 0.9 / 7.91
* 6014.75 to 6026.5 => 0.3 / 8.1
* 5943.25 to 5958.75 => 0.4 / 8.13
